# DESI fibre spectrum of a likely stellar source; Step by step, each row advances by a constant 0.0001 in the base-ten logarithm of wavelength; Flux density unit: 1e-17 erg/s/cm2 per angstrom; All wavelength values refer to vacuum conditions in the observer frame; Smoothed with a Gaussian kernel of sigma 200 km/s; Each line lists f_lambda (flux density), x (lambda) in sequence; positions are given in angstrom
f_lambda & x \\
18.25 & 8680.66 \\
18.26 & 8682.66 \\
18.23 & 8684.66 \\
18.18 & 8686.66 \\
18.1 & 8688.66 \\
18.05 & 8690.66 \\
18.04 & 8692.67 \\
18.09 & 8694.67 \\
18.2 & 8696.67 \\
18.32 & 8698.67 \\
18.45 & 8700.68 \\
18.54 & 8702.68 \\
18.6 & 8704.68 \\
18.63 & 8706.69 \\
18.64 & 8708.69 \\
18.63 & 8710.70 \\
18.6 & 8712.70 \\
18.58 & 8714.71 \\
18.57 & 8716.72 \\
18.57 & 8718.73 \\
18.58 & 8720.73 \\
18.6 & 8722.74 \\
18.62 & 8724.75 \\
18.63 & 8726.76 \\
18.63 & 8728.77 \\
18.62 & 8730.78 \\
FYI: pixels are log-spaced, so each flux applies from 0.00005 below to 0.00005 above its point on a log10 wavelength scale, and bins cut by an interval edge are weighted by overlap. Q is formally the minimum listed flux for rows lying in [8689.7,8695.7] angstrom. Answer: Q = 18.04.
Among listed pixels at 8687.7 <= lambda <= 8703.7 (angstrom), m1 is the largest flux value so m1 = 18.54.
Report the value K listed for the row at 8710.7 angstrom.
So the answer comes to 18.63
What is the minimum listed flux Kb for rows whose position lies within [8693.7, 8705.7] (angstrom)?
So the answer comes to 18.09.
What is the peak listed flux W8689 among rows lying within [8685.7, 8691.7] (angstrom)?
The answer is 18.18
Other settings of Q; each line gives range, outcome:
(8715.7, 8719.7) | 18.57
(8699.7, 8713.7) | 18.45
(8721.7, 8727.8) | 18.6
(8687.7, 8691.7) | 18.05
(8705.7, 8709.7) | 18.63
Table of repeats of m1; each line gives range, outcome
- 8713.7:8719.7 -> 18.58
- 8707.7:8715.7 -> 18.64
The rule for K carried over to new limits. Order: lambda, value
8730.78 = 18.62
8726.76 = 18.63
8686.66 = 18.18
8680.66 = 18.25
